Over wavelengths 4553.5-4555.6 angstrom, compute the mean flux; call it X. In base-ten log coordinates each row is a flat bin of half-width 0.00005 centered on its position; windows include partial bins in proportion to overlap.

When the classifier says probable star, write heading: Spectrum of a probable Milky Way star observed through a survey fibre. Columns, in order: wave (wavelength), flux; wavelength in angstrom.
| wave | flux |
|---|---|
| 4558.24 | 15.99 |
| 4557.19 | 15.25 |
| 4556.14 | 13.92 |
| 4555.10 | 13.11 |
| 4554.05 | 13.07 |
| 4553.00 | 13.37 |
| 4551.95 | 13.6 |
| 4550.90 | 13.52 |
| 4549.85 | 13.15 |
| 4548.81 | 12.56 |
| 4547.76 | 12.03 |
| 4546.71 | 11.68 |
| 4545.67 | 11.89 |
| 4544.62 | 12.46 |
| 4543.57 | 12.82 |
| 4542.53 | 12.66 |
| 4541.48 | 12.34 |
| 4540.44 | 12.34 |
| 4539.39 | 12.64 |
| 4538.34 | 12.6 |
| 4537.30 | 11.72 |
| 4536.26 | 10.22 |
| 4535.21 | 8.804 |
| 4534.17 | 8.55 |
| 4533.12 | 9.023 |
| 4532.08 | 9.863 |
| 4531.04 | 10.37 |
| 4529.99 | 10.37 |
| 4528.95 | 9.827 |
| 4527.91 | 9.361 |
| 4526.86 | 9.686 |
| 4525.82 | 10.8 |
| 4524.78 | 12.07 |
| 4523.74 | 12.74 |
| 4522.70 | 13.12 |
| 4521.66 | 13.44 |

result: 13.1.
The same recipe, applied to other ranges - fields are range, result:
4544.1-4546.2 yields 12.2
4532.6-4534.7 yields 8.79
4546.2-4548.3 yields 11.8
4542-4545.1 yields 12.6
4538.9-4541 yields 12.5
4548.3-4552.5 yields 13.2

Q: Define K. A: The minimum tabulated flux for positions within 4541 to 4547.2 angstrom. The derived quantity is 11.68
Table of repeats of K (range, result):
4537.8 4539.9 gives 12.6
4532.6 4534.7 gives 8.55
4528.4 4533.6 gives 9.023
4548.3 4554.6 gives 12.56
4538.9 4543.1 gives 12.34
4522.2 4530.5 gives 9.361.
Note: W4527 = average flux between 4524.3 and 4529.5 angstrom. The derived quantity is 10.3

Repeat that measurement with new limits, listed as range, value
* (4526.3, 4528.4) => 9.53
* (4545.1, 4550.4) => 12.3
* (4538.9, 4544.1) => 12.6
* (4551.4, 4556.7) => 13.4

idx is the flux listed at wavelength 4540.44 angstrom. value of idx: 12.34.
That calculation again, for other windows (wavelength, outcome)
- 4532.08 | 9.863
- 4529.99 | 10.37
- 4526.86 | 9.686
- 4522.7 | 13.12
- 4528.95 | 9.827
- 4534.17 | 8.55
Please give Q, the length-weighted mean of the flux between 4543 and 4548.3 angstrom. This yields 12.2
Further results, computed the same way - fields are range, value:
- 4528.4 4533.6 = 9.91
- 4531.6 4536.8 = 9.3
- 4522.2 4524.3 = 12.9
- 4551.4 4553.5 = 13.5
